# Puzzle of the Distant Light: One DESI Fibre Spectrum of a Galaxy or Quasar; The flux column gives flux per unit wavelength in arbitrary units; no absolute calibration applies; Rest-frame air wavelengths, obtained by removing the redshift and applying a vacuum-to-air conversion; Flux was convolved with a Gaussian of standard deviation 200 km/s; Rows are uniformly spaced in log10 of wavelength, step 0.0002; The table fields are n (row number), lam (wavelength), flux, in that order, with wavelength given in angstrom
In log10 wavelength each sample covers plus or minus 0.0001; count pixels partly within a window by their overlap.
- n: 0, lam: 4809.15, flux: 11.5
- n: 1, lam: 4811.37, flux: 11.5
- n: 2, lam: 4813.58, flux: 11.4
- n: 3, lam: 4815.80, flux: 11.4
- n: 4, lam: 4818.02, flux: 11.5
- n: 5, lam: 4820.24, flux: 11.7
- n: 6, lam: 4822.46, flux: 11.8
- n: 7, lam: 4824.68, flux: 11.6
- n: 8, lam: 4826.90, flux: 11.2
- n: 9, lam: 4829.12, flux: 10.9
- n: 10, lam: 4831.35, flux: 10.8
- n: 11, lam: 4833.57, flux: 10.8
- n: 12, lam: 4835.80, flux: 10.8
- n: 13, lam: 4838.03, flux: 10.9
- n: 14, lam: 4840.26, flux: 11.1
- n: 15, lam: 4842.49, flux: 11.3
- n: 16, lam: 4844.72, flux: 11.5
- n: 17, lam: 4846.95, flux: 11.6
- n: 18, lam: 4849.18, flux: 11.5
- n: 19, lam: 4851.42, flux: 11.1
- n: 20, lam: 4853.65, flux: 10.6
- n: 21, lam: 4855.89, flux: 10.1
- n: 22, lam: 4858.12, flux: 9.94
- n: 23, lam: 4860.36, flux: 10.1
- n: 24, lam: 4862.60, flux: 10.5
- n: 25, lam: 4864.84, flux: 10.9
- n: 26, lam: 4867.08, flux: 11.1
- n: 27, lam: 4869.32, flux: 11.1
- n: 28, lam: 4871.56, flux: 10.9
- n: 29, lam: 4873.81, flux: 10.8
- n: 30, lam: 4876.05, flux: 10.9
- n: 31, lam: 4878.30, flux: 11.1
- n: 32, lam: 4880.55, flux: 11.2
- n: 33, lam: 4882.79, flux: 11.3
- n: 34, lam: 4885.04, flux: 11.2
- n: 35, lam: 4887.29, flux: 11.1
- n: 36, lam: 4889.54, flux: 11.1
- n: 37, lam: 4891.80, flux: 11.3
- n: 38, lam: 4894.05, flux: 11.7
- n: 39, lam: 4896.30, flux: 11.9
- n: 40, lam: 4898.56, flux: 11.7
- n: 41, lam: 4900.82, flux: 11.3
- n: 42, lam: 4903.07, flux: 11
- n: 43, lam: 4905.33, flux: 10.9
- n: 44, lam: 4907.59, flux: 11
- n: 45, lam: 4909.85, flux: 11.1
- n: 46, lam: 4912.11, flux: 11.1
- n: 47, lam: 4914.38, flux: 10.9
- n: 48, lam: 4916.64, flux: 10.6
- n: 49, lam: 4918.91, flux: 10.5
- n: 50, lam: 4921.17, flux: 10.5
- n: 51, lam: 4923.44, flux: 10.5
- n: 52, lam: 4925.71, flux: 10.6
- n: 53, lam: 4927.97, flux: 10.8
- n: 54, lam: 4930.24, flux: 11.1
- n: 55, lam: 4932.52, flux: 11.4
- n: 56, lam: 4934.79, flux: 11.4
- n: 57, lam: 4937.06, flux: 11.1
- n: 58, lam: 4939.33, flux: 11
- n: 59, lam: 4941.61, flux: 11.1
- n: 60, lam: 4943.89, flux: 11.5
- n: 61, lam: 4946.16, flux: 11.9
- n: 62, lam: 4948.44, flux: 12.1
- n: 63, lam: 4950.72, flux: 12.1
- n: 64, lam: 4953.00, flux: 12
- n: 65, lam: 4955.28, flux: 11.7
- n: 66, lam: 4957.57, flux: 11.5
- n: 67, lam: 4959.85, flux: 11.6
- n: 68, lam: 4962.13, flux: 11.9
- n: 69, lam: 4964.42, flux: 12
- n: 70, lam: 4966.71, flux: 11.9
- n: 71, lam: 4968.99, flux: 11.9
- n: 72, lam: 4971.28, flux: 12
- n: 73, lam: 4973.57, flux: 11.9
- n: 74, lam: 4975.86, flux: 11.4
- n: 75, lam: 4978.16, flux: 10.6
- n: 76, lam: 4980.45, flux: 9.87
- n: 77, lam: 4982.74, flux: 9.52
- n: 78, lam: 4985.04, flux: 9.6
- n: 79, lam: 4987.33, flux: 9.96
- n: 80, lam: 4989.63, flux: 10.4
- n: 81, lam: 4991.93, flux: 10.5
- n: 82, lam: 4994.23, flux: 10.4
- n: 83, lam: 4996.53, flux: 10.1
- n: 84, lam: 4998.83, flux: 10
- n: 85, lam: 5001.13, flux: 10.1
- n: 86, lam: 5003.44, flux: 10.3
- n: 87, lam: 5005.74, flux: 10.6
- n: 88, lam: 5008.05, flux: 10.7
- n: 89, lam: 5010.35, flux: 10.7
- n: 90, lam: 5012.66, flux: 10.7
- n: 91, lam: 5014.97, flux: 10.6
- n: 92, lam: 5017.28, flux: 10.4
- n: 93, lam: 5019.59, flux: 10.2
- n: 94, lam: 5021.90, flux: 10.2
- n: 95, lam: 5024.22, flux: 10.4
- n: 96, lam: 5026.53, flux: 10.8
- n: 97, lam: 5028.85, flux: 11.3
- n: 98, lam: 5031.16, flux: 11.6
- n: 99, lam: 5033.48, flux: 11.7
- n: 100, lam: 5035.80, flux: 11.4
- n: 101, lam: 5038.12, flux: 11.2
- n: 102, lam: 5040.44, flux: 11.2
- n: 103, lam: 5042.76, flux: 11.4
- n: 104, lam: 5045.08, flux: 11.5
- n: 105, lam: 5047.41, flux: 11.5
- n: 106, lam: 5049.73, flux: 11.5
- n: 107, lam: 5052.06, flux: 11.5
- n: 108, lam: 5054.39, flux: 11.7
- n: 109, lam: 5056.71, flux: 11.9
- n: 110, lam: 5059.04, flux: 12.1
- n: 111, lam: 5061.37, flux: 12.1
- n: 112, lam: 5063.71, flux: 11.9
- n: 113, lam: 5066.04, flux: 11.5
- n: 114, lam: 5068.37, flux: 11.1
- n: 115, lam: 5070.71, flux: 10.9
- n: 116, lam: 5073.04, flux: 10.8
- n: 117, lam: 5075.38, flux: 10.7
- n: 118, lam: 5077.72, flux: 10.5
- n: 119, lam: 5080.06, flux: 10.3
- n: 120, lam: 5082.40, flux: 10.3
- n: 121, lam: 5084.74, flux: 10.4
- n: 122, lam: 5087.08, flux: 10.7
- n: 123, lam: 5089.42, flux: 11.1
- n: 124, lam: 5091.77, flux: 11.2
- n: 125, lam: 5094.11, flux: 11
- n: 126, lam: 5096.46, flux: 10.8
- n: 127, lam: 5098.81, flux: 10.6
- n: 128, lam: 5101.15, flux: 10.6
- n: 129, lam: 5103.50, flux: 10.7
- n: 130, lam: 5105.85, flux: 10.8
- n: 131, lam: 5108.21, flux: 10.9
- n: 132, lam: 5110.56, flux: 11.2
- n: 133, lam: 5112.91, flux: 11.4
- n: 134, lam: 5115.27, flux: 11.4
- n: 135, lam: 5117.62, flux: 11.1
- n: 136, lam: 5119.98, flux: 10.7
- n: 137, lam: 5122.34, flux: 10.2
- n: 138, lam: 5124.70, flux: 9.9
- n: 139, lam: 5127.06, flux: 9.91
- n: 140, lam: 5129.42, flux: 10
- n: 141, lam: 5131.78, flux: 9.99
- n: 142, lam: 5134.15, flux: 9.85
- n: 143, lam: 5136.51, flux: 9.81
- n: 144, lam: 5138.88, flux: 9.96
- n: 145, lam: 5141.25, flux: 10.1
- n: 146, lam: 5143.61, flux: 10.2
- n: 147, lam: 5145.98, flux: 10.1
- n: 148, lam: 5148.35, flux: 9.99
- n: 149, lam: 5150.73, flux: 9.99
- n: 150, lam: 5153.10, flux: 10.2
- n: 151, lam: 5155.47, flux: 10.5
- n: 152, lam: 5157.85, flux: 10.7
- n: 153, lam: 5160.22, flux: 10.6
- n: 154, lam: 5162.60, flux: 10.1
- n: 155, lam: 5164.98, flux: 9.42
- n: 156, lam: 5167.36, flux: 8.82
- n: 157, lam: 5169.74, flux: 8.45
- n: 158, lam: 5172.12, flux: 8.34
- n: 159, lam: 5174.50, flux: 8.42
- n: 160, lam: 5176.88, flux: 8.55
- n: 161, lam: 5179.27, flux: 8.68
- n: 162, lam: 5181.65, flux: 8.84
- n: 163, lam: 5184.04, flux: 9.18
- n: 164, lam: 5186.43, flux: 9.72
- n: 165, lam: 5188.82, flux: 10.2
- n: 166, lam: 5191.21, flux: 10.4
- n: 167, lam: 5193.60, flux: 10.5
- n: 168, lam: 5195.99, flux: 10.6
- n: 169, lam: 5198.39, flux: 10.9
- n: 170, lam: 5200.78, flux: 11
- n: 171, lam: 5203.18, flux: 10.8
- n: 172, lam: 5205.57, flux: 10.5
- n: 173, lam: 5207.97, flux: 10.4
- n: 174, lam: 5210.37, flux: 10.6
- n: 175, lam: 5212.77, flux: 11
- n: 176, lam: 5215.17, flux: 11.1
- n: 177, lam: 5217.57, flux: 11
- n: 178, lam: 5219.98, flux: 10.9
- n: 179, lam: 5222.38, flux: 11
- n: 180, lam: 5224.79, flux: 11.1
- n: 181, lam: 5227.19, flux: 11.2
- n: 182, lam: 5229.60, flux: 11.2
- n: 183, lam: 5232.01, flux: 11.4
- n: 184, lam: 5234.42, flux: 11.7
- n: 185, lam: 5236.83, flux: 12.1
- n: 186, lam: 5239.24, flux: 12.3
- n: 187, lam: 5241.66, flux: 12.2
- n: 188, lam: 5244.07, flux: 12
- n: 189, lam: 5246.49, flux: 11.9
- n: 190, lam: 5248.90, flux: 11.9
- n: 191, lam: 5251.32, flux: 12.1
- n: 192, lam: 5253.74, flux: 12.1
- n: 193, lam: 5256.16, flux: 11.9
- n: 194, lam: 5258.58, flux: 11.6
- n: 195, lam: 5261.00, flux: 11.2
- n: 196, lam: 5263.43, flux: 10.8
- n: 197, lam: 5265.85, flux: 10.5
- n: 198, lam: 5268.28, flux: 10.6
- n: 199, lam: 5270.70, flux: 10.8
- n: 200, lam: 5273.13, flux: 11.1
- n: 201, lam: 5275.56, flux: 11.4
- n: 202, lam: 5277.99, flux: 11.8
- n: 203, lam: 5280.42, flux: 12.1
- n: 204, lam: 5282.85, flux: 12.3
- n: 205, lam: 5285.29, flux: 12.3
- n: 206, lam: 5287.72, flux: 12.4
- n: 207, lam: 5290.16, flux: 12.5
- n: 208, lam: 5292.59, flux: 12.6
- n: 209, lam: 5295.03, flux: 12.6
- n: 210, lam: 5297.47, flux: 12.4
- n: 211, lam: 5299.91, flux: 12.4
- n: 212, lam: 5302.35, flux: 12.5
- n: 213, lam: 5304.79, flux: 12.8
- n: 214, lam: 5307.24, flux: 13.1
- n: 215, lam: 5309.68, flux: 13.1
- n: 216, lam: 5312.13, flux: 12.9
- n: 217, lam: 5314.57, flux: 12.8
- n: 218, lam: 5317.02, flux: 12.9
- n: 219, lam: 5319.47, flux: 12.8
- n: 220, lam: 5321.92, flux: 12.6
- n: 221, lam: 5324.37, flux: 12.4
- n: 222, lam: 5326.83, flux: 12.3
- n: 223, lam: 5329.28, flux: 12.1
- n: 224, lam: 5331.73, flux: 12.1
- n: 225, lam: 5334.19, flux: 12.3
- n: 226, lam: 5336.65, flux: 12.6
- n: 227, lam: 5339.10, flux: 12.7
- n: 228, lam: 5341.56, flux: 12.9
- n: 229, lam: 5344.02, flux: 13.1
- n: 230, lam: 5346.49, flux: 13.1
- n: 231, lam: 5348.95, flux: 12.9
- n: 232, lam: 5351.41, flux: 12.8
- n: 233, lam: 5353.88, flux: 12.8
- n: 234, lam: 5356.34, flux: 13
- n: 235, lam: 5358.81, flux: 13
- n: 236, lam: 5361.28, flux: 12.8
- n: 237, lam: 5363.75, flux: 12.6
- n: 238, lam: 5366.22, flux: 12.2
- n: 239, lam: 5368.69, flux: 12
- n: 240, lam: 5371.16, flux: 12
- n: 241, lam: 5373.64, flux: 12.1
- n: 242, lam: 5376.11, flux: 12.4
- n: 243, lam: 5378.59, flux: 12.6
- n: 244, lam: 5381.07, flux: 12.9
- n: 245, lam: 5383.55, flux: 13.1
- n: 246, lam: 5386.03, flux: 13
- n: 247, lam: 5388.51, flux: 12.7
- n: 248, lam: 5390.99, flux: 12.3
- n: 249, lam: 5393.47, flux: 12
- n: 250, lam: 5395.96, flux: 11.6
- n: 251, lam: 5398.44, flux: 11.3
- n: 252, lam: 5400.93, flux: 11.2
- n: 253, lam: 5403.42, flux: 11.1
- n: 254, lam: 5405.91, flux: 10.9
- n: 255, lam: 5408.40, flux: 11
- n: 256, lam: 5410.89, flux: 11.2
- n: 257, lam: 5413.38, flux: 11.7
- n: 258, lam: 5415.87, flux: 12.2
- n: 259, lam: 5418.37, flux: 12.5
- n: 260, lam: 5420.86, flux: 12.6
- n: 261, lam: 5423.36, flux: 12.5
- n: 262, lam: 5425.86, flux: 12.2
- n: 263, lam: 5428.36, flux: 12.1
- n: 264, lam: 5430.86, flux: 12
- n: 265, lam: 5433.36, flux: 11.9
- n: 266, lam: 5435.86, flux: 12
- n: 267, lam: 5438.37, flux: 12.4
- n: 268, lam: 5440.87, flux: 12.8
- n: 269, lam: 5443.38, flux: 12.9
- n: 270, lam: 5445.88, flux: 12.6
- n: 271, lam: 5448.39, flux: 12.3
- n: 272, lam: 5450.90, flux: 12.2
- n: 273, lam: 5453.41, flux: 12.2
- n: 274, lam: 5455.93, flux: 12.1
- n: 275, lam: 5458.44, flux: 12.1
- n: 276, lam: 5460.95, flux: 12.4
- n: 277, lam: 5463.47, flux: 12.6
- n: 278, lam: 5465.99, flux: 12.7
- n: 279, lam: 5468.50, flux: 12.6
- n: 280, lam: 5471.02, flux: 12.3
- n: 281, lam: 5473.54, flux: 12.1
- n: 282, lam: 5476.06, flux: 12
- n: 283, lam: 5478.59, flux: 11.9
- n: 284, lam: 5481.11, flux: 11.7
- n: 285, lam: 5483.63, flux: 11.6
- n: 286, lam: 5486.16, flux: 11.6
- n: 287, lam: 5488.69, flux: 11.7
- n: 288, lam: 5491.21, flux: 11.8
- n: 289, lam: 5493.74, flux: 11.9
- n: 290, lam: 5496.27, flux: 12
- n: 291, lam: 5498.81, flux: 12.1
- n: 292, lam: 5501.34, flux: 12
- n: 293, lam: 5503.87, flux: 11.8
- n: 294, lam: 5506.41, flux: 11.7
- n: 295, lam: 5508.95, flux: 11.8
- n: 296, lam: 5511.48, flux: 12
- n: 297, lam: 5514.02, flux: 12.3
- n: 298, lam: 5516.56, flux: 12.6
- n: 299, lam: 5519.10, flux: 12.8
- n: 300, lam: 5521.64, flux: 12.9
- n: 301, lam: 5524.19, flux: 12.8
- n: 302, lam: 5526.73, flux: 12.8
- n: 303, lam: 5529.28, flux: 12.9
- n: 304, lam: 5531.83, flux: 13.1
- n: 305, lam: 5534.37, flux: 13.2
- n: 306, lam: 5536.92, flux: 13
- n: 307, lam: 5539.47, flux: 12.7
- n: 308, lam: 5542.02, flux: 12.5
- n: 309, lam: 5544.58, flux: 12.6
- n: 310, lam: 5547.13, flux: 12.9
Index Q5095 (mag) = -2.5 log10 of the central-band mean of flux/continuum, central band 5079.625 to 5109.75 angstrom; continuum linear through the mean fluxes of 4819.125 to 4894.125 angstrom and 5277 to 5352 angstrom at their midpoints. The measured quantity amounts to 0.11 mag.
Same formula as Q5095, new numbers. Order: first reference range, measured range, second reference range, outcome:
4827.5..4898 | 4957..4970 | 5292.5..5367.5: -0.04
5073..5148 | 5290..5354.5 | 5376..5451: -0.09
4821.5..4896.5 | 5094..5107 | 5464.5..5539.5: 0.08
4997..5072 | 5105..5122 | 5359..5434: 0.03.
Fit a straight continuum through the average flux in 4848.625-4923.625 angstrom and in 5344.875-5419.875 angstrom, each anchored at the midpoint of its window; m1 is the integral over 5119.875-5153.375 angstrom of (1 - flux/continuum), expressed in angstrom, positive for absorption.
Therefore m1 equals 4.5 angstrom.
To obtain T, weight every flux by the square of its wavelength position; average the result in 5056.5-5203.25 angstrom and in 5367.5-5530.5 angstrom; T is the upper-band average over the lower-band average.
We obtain 1.33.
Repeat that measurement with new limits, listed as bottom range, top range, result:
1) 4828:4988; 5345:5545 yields 1.36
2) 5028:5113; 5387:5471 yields 1.24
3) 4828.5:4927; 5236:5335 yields 1.30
